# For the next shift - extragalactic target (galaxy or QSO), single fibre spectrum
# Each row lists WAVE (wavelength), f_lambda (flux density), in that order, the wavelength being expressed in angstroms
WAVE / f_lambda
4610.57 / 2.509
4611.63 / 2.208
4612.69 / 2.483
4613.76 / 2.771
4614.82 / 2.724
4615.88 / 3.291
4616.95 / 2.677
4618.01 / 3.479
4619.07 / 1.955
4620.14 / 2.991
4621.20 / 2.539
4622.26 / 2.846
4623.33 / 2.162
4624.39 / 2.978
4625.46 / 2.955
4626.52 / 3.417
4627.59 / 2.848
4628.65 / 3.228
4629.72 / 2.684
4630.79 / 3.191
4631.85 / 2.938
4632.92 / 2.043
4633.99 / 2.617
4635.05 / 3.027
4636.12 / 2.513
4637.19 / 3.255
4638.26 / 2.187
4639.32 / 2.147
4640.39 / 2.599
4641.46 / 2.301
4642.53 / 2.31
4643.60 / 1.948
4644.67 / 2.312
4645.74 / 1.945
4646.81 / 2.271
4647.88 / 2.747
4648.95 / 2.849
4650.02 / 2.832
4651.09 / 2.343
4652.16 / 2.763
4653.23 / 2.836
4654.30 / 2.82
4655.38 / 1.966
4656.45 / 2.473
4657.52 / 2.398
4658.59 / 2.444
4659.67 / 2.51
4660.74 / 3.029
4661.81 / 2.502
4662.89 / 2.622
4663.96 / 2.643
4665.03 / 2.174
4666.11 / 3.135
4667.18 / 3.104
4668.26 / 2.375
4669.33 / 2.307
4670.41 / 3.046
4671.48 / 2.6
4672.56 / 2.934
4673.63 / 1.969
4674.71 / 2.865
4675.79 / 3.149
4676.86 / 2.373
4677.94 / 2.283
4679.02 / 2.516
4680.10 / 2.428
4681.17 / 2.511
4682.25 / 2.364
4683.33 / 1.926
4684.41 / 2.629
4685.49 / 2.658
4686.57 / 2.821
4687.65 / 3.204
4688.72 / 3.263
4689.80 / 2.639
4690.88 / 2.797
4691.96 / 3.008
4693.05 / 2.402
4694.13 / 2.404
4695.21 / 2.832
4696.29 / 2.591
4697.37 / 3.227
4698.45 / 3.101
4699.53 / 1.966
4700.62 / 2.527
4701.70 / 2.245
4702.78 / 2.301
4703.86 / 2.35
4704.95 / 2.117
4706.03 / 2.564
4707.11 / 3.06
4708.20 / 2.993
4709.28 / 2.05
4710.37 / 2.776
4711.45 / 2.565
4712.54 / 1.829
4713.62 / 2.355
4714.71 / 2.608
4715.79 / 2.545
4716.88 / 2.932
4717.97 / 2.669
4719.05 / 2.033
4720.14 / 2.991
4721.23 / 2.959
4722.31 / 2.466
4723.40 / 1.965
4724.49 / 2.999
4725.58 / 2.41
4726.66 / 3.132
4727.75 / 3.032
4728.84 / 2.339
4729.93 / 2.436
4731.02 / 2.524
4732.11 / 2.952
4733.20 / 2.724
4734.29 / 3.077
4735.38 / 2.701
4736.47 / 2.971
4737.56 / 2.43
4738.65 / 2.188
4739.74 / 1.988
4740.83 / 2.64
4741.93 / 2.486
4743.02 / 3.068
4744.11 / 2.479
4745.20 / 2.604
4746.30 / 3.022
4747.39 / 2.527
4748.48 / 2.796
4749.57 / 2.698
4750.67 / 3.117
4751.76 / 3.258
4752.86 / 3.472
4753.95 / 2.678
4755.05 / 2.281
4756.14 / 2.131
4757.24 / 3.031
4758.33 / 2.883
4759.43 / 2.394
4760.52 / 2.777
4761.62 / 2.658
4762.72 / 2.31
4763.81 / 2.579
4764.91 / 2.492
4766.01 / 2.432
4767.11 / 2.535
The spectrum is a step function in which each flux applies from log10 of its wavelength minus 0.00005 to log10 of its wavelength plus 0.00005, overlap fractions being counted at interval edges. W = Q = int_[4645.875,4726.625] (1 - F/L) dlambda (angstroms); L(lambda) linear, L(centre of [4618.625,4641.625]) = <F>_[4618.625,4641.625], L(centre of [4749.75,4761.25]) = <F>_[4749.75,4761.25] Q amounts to 4.52 angstroms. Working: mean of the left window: 2.71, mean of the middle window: 2.59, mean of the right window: 2.8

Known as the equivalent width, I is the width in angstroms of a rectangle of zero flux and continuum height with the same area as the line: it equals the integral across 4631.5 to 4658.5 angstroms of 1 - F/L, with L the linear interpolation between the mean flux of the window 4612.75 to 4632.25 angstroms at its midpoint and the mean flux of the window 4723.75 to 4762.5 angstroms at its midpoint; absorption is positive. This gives 3.22 angstroms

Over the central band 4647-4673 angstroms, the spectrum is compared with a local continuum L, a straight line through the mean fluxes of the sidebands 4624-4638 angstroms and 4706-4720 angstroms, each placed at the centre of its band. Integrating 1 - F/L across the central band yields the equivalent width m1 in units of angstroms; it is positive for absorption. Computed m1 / 1.2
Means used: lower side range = 2.88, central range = 2.64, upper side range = 2.55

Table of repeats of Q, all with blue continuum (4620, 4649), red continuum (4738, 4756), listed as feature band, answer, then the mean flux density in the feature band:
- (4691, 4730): 1.3 angstroms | 2.58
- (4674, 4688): 0.4 angstroms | 2.58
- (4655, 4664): 0.4 angstroms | 2.51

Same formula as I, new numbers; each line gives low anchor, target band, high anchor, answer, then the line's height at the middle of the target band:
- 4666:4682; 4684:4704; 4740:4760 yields -0.27 angstroms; 2.65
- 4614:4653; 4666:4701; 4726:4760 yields 0.35 angstroms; 2.69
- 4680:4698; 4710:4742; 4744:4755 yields 2.31 angstroms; 2.79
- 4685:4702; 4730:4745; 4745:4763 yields 0.66 angstroms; 2.75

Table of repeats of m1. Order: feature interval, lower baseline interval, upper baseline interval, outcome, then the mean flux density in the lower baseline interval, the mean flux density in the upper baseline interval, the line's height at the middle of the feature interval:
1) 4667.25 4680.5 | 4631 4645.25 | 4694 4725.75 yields -0.4 angstroms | 2.49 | 2.55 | 2.52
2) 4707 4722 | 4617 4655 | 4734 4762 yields 0.6 angstroms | 2.65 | 2.7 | 2.69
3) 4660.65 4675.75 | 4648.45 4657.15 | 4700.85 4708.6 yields -0.5 angstroms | 2.61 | 2.51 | 2.58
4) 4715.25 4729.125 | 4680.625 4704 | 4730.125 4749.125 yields -0.1 angstroms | 2.63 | 2.65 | 2.65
